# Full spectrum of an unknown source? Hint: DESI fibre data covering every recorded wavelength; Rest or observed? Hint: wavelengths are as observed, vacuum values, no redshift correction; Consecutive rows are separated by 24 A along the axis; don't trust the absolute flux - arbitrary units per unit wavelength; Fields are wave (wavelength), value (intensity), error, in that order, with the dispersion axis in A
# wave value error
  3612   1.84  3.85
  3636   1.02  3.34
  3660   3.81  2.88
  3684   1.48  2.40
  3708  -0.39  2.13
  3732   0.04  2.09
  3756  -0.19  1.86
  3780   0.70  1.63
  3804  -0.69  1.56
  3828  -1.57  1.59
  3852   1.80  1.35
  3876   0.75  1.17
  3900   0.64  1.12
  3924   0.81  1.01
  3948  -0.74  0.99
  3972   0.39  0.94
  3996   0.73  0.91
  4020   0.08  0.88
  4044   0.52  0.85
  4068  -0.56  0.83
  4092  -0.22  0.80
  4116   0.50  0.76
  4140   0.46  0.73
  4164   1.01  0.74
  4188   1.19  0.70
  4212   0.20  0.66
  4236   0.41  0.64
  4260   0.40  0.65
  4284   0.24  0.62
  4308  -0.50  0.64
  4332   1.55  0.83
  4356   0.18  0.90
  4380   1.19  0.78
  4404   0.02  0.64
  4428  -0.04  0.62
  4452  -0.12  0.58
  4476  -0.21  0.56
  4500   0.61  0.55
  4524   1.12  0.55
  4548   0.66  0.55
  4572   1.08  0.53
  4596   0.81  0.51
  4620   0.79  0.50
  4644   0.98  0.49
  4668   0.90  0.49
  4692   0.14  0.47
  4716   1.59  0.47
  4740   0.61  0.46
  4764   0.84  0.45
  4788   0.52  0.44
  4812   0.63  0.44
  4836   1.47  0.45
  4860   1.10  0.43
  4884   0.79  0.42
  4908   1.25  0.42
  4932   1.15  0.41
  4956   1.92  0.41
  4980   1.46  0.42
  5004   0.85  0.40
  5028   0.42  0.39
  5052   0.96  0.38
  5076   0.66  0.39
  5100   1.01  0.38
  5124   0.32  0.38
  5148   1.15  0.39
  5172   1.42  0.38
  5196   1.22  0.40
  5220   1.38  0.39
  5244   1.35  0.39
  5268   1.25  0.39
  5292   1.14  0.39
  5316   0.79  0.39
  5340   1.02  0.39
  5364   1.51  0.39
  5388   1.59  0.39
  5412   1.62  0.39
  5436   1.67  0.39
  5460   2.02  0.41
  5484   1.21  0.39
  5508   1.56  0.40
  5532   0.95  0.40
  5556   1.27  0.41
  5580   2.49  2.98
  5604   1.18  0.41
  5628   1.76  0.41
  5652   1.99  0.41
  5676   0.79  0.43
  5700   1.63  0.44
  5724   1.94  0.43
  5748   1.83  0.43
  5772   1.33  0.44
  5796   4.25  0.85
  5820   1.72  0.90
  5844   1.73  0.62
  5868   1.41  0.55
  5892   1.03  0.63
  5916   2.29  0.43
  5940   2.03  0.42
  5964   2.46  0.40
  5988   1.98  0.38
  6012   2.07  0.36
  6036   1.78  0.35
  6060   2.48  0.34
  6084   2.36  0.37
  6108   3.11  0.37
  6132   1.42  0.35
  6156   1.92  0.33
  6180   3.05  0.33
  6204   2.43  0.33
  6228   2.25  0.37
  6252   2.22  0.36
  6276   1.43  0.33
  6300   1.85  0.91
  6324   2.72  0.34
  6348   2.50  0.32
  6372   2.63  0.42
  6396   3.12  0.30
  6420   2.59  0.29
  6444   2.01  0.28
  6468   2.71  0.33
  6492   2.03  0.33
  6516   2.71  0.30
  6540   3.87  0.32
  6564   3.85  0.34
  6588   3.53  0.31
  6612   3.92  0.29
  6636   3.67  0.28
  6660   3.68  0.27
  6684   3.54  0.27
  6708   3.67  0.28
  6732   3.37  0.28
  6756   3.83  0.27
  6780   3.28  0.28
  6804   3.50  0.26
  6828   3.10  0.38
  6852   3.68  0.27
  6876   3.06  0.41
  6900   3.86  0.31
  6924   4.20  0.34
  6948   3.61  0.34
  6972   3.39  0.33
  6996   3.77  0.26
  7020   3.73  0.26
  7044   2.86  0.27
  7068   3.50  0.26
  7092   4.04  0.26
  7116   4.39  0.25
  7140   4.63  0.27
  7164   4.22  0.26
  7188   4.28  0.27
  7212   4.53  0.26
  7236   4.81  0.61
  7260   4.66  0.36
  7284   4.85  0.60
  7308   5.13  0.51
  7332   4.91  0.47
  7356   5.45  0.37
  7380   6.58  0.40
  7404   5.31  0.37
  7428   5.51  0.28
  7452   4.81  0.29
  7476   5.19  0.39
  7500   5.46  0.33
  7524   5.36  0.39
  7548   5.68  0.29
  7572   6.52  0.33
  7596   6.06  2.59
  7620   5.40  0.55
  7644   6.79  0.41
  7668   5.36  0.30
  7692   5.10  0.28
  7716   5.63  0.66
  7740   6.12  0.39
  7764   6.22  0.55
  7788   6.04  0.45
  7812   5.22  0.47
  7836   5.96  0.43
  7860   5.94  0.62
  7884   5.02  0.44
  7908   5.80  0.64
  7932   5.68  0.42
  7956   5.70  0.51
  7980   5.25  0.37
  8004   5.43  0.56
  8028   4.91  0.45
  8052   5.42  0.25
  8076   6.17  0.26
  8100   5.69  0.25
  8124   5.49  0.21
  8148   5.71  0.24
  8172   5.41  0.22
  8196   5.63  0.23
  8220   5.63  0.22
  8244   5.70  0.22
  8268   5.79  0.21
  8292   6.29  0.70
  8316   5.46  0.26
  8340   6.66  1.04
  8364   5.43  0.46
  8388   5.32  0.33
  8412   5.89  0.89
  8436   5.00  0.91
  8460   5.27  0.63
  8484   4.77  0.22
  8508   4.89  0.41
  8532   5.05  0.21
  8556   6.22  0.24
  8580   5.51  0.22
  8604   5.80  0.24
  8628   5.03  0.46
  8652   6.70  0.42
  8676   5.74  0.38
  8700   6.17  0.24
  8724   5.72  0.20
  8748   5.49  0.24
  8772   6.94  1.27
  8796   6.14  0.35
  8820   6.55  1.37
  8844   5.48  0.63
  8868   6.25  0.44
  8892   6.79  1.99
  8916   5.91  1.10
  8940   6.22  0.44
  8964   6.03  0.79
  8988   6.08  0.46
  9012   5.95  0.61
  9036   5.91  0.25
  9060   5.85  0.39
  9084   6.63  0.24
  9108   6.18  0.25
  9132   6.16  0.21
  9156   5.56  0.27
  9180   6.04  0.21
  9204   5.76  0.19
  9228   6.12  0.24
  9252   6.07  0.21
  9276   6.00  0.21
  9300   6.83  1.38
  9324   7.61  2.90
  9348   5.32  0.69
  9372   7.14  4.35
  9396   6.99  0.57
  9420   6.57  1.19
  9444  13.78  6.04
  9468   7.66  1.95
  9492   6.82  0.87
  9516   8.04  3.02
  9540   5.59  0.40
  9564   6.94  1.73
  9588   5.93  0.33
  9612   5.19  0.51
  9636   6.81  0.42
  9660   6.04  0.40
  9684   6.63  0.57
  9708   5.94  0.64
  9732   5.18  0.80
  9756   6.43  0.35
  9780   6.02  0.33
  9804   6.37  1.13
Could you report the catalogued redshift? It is 0.64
